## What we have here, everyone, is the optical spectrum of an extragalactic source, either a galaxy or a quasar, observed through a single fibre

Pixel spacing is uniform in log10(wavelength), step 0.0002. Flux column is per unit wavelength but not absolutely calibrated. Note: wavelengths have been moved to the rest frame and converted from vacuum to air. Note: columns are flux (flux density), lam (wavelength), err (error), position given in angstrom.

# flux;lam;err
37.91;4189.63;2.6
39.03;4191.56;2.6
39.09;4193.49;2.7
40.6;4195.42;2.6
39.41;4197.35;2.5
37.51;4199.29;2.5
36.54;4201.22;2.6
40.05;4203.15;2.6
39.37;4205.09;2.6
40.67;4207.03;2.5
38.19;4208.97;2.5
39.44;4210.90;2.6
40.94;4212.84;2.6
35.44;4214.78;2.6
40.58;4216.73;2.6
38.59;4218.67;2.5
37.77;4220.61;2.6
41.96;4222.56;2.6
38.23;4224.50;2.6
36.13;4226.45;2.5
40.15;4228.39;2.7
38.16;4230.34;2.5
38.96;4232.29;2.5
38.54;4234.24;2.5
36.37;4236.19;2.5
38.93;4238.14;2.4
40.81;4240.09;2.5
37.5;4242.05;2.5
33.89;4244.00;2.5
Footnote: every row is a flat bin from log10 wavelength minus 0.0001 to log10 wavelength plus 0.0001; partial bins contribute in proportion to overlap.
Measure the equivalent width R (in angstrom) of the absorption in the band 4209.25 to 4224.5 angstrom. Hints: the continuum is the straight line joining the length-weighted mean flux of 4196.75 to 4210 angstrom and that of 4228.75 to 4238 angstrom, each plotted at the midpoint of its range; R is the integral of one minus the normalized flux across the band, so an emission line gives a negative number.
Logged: -0.2 angstrom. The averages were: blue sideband 38.8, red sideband 38.2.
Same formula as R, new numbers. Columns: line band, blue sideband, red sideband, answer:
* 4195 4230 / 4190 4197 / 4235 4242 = 0.1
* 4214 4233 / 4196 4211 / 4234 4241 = 0.1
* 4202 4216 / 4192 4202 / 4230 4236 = -0.2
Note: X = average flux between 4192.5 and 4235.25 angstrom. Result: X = 38.9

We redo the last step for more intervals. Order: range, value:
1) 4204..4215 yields 39.3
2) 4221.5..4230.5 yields 39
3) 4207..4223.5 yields 39.2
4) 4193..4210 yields 39.1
